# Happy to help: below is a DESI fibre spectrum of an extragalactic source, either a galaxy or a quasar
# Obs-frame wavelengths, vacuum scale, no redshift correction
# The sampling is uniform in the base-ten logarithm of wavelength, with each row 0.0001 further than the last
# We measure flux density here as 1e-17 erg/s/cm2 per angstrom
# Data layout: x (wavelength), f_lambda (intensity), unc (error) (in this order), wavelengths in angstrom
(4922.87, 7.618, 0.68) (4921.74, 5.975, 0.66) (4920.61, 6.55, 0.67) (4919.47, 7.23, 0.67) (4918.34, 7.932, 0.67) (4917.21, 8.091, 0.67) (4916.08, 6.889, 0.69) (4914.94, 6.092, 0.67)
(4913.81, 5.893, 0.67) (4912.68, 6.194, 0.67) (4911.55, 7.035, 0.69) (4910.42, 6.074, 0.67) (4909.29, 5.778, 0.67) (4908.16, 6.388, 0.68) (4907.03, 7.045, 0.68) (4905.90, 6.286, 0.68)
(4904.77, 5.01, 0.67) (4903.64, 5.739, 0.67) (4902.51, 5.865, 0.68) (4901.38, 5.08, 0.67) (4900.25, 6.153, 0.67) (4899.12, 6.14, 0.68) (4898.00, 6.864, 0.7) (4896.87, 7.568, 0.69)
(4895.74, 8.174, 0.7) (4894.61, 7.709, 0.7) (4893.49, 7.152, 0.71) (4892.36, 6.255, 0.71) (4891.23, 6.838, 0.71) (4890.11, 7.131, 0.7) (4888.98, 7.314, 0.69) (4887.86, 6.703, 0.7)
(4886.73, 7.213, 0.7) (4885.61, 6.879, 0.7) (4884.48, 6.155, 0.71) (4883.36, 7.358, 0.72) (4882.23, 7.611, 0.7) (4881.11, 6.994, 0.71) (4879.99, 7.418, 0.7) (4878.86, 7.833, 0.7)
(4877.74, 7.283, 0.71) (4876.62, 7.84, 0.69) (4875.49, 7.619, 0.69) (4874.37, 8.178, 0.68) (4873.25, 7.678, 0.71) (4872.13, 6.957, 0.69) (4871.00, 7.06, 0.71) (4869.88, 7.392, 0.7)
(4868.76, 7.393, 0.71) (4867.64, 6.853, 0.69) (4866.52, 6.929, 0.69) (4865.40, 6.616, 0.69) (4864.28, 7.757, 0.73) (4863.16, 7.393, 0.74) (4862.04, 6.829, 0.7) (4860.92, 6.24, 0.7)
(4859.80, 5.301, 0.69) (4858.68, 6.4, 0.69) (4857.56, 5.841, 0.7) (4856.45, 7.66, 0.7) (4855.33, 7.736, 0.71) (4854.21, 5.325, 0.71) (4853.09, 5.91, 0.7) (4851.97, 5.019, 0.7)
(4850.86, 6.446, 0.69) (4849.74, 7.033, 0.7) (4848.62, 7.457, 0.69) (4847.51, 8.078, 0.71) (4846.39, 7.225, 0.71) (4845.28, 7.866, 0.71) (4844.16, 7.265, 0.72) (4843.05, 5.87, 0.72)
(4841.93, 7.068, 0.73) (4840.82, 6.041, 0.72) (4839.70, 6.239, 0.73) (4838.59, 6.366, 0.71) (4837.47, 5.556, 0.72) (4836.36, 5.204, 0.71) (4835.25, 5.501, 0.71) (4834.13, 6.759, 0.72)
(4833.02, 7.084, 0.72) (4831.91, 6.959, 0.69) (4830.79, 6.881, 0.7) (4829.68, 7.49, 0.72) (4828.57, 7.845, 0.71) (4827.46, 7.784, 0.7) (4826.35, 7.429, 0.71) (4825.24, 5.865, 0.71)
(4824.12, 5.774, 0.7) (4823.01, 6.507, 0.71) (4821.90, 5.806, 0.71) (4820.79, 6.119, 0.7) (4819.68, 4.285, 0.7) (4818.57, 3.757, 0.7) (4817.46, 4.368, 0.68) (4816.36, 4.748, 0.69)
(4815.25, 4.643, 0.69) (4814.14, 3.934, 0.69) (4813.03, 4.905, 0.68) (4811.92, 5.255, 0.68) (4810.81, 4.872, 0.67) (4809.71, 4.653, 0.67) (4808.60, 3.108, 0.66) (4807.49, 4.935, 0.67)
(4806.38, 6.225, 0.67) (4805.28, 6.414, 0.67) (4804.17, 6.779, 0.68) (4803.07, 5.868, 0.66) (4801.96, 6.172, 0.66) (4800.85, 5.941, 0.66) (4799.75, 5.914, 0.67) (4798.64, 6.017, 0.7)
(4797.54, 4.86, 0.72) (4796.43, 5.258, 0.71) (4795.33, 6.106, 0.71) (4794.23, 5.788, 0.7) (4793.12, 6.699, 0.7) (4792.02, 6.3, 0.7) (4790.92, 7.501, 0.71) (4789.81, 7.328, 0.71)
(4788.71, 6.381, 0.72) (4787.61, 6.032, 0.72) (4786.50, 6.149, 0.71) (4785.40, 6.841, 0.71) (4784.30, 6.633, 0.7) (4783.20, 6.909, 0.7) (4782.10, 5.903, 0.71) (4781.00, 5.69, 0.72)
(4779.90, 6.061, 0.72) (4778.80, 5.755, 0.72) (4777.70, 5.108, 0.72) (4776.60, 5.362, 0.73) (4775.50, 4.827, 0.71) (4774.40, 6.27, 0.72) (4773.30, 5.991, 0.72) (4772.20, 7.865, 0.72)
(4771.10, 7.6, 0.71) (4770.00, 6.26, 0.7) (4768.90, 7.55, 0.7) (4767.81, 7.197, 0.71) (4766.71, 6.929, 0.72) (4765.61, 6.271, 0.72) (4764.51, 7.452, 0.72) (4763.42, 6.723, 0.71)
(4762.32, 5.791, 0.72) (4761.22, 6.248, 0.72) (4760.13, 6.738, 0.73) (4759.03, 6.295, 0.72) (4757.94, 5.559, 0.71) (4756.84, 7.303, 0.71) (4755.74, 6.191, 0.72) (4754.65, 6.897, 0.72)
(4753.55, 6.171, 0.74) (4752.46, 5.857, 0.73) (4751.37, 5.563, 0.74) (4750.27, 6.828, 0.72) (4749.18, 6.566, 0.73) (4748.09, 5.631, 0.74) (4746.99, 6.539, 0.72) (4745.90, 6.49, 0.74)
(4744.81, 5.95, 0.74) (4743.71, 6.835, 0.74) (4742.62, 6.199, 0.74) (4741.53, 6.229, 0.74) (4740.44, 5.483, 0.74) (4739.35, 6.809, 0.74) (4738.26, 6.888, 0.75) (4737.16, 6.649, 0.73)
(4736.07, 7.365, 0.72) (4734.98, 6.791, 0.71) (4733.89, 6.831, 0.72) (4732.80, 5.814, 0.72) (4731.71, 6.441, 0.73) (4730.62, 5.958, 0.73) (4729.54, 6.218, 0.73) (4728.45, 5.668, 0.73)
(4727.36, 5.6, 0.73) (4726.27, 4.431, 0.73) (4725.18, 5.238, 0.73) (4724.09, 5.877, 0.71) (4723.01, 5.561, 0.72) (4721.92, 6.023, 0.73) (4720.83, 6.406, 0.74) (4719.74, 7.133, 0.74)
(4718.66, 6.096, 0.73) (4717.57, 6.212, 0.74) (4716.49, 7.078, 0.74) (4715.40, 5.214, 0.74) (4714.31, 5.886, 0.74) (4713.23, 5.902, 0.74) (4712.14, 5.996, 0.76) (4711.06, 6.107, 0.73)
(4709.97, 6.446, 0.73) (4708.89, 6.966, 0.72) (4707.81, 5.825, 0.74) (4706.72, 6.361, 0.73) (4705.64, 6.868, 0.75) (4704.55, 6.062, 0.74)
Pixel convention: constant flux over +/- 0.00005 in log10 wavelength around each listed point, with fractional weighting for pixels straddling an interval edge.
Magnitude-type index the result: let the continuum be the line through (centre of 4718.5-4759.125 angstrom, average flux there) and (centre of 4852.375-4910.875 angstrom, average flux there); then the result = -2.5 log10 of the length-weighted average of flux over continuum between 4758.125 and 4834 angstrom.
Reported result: 0.07 mag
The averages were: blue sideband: 6.22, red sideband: 6.82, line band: 6.07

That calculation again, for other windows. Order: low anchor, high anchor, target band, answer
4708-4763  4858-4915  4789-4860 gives 0.083 mag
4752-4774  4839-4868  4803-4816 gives 0.293 mag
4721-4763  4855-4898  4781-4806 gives 0.052 mag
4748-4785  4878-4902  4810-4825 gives 0.303 mag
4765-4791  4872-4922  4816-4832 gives 0.083 mag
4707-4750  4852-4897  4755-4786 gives 0.004 mag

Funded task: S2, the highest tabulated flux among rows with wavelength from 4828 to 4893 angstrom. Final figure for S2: 8.178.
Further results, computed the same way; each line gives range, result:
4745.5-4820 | 7.865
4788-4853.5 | 8.078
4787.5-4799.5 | 7.501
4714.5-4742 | 7.365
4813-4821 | 6.119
